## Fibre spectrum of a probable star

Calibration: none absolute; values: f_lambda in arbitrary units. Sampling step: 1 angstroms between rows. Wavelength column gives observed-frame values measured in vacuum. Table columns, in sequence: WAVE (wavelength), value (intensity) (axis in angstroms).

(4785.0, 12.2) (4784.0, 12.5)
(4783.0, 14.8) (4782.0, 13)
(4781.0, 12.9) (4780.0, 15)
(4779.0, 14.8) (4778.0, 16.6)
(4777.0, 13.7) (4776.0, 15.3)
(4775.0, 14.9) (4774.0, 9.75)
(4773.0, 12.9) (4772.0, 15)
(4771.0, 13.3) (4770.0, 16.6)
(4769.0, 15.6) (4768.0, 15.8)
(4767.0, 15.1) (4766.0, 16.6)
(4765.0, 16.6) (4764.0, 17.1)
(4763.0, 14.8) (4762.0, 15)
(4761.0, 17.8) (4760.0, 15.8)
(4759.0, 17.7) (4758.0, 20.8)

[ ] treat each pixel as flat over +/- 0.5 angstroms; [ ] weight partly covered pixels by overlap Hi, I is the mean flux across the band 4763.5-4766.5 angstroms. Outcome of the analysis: 16.8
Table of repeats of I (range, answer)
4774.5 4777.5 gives 14.6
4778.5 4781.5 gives 14.2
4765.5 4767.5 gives 15.9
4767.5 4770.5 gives 16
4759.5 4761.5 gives 16.8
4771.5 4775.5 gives 13.1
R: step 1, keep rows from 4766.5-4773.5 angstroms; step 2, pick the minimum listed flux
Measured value 12.9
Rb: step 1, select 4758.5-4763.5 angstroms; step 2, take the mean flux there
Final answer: 16.2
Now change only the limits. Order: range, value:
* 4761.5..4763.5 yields 14.9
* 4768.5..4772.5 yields 15.1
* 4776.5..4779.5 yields 15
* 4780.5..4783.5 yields 13.6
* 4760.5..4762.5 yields 16.4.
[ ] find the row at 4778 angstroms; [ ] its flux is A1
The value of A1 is 16.6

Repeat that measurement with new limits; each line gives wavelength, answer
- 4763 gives 14.8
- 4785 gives 12.2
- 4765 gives 16.6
